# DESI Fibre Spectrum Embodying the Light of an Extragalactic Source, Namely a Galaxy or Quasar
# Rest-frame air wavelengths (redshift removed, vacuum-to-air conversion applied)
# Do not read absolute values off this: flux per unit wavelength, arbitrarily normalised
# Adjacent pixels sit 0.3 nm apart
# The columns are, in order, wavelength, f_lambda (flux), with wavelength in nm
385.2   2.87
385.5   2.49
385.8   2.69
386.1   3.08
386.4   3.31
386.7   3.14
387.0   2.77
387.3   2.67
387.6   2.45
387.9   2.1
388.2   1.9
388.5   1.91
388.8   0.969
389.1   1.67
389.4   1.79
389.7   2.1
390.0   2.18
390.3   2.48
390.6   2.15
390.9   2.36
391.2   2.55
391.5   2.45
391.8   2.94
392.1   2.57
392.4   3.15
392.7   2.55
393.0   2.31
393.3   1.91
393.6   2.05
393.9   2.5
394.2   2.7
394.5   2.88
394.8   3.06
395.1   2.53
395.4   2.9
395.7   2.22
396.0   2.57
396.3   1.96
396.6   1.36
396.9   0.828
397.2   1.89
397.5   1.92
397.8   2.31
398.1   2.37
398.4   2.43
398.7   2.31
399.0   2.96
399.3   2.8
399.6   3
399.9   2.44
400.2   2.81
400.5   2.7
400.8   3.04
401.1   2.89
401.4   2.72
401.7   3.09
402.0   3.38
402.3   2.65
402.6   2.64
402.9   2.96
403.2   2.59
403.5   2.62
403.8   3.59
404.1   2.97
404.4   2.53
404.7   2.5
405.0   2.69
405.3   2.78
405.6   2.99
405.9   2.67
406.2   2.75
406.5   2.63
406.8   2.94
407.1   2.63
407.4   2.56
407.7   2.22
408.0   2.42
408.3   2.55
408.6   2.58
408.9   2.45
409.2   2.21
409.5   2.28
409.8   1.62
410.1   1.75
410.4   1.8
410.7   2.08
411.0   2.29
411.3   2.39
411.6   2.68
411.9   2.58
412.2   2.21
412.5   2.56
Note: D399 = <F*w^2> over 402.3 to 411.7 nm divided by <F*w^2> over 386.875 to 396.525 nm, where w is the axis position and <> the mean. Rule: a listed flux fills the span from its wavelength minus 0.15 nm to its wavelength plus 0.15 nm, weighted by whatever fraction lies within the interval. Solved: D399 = 1.16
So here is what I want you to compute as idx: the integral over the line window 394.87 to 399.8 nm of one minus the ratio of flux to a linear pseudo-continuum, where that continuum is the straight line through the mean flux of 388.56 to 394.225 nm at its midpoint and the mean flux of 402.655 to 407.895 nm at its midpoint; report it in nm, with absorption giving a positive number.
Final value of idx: 0.37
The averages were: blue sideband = 2.27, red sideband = 2.74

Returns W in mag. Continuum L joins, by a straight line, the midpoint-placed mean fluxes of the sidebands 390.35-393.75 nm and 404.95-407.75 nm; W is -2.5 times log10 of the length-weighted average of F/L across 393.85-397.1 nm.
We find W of 0.09 mag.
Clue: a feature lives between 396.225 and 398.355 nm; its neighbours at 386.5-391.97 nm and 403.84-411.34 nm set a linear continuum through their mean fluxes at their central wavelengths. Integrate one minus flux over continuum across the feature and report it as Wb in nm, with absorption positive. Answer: 0.47 nm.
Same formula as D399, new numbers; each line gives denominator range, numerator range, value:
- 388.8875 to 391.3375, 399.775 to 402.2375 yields 1.43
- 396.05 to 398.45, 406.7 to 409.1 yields 1.41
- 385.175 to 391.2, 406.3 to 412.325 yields 1.11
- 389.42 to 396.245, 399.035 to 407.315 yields 1.19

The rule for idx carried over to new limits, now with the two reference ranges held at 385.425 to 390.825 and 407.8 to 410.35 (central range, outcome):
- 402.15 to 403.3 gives -0.239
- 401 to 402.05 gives -0.344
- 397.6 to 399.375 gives -0.181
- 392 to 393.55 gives -0.113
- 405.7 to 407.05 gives -0.314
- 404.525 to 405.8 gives -0.284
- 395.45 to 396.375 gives -0.025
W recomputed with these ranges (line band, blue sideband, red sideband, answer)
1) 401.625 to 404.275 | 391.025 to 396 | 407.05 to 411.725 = -0.22 mag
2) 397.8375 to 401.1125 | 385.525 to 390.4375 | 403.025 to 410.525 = -0.10 mag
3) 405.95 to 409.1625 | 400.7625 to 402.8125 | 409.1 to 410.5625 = -0.16 mag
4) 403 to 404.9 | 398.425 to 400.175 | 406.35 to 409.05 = -0.07 mag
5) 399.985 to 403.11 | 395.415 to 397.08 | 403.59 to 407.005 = -0.18 mag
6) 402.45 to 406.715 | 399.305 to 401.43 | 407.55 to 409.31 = -0.07 mag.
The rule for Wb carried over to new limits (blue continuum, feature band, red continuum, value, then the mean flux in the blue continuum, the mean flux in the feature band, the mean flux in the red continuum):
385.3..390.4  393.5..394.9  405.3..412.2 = -0.17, 2.34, 2.64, 2.42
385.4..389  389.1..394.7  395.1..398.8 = -0.33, 2.45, 2.41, 2.1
